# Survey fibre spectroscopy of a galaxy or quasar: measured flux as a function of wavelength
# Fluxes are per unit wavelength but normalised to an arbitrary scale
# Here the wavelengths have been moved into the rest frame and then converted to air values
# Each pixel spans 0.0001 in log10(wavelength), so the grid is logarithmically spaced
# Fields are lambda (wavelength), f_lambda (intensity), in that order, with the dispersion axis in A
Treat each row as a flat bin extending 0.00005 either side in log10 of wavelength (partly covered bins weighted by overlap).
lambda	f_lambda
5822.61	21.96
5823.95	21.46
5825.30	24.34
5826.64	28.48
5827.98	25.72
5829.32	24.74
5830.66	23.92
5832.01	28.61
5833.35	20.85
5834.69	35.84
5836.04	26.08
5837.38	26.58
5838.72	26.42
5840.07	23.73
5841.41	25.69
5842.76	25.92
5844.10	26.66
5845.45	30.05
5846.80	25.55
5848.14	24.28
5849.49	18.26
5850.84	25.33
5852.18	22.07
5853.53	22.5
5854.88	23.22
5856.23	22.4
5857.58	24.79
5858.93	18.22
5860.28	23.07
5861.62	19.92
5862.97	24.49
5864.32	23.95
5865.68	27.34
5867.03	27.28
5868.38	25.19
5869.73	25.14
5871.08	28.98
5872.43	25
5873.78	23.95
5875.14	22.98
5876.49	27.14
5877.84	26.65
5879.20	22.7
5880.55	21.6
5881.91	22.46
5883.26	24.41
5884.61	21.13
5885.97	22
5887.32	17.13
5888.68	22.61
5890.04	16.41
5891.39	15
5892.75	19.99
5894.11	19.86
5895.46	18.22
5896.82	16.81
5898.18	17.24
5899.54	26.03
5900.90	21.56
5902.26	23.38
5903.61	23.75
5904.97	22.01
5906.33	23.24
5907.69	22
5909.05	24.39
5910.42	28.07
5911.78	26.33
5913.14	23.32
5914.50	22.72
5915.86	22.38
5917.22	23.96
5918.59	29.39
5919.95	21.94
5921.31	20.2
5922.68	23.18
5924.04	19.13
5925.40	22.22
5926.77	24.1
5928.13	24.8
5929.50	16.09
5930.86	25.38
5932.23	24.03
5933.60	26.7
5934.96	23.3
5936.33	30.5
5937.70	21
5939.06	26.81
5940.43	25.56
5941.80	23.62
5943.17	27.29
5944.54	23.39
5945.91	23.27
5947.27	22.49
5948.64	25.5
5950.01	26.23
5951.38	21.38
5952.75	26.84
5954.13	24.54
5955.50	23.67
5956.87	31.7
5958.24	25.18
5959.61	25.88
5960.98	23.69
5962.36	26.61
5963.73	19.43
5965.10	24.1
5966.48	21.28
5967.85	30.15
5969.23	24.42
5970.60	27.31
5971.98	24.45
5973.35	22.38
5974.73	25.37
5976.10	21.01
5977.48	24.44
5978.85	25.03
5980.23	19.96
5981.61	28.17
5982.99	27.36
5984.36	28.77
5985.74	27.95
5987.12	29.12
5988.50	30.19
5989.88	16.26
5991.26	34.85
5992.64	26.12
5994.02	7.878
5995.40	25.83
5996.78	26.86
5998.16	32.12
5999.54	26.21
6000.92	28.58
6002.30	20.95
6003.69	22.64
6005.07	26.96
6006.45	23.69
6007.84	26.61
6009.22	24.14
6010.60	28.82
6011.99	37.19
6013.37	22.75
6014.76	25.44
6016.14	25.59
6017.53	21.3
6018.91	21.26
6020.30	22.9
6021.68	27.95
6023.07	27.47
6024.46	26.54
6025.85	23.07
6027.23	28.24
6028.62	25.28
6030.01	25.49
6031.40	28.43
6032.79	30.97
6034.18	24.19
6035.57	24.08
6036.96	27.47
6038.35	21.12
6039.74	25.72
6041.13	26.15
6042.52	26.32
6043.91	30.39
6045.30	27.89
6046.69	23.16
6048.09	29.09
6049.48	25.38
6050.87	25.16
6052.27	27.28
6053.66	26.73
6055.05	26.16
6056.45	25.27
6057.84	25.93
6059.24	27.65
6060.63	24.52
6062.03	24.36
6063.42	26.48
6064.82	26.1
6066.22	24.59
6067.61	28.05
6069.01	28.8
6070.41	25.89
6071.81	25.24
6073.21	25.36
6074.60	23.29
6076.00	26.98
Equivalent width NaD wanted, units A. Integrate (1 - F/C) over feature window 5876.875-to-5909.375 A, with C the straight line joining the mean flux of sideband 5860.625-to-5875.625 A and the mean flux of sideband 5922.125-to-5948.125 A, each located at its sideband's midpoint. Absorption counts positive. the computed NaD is 4.3 A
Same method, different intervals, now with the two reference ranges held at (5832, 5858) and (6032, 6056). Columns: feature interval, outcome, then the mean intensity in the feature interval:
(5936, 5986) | 1.6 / 25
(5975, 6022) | 1.1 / 25.4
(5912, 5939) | 2.2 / 23.5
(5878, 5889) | 1.5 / 22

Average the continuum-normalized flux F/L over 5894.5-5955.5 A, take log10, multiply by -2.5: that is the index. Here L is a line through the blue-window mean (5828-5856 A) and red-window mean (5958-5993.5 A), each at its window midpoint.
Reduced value 0.08 mag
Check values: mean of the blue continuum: 25.3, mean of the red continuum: 25.3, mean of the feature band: 23.5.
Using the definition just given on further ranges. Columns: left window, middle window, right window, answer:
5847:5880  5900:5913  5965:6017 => 0.028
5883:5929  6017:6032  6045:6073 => -0.004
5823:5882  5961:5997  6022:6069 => 0.042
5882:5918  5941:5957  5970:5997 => -0.052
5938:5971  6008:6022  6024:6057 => 0.005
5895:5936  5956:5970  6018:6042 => -0.052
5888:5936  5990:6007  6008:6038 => 0.013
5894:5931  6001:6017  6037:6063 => -0.039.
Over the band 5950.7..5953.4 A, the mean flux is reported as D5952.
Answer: 24.1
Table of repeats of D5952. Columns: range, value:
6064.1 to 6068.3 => 26.2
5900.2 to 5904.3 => 22.9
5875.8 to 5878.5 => 26.9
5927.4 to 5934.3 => 23.4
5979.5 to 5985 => 26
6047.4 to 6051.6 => 26.5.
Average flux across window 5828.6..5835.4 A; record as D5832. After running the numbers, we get 26.8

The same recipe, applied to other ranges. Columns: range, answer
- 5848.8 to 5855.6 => 22.3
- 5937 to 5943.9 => 24.8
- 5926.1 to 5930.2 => 21.7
